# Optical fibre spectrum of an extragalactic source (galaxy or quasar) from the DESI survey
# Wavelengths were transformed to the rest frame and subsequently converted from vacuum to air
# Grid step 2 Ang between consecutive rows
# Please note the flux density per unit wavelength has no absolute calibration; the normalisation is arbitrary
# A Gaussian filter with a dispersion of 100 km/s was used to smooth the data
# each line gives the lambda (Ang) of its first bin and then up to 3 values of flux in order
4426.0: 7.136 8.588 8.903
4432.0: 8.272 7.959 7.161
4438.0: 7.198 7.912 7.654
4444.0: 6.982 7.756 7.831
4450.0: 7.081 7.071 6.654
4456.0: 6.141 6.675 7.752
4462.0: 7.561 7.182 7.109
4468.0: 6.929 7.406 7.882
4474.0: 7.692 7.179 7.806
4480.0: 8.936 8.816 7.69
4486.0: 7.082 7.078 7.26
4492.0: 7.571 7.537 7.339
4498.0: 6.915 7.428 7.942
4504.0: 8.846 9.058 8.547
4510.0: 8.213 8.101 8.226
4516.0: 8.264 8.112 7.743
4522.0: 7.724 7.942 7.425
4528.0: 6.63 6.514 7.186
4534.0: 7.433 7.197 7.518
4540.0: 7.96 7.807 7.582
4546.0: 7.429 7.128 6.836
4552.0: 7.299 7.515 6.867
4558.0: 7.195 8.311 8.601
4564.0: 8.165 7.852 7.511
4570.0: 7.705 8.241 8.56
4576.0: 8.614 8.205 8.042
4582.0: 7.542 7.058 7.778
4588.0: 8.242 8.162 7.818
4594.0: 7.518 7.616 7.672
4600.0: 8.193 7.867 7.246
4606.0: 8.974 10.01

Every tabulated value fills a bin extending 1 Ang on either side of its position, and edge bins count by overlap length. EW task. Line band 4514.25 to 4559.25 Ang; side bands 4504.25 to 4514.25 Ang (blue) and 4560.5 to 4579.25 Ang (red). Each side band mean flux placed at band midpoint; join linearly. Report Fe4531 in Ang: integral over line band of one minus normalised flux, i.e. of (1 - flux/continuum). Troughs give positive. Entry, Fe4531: 4.8 Ang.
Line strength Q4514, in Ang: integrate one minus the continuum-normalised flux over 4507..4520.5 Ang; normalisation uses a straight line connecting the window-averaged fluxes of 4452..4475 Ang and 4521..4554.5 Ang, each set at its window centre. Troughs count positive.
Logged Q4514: -1.6 Ang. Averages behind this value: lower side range 7.18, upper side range 7.36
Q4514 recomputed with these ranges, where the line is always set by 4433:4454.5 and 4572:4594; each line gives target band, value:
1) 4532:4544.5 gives 0.4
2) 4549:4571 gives 0.8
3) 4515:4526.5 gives -0.2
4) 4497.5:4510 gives -0.8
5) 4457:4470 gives 0.5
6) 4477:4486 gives -0.7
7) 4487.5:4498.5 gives 0.4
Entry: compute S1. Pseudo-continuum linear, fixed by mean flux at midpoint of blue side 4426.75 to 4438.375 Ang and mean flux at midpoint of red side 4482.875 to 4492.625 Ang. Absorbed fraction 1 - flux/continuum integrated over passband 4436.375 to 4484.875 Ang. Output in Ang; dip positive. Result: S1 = 1.44 Ang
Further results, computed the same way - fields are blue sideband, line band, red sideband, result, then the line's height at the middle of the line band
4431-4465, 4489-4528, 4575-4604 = -1.59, 7.56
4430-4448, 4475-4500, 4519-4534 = -0.36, 7.49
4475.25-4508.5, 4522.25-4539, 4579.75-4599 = 1.15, 7.79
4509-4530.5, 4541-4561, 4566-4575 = 1.26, 7.89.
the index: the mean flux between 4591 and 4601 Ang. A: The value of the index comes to 7.76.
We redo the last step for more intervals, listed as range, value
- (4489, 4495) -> 7.46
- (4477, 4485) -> 8.31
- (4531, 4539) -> 7.33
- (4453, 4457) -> 6.4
